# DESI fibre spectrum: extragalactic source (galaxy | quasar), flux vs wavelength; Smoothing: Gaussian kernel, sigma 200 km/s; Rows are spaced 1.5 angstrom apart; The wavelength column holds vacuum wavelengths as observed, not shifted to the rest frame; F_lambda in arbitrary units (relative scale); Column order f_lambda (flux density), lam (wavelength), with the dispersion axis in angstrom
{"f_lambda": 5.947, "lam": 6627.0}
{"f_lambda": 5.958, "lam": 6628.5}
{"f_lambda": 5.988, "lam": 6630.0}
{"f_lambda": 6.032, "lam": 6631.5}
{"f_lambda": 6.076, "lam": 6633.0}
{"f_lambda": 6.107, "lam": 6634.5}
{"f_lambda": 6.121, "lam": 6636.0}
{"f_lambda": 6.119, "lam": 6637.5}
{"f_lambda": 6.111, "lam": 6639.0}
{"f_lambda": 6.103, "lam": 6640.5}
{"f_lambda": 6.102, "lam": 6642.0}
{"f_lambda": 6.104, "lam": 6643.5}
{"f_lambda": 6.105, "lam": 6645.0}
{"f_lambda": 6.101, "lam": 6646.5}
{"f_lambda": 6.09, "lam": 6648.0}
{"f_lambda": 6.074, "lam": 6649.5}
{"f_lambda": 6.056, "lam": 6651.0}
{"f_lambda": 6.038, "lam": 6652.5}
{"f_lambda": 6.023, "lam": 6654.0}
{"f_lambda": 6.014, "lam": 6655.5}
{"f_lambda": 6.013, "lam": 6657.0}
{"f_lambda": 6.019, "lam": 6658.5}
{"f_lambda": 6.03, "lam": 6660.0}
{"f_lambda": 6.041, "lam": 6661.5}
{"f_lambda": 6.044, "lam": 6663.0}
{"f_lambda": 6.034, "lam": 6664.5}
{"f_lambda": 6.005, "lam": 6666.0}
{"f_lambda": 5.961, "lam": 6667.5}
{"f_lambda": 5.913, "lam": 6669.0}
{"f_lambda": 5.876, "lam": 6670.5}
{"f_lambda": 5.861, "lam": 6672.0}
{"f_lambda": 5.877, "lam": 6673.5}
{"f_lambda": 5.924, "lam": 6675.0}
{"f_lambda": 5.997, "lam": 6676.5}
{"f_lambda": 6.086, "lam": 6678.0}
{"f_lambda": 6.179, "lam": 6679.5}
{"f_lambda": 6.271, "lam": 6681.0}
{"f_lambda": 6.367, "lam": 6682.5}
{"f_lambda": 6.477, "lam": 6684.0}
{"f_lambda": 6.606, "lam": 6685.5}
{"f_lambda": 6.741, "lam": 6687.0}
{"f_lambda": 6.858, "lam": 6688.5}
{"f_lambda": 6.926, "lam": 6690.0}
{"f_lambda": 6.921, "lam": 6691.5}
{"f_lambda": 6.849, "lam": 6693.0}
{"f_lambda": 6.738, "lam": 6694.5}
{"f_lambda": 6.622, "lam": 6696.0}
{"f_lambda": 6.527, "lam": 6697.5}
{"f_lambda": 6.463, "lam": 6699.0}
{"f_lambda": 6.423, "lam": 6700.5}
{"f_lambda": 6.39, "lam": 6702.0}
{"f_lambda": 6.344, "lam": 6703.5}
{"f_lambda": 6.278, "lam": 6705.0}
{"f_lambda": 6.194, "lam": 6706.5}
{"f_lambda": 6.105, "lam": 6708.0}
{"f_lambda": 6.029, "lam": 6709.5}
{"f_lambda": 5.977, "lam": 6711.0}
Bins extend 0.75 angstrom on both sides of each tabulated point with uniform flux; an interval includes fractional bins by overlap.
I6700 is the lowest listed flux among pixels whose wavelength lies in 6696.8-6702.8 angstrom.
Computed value 6.39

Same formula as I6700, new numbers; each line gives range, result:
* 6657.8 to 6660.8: 6.019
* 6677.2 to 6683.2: 6.086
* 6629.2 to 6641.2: 5.988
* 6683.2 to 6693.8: 6.477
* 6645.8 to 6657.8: 6.013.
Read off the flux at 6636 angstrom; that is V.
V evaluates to 6.121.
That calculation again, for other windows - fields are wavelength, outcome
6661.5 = 6.041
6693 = 6.849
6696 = 6.622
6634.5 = 6.107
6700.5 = 6.423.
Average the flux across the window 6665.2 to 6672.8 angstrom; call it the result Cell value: 5.92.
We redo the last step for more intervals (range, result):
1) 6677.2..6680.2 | 6.13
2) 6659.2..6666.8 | 6.03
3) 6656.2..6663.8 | 6.03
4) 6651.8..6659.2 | 6.02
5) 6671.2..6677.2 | 5.91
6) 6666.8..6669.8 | 5.94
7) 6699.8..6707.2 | 6.33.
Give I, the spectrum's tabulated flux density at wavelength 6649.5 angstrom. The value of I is 6.074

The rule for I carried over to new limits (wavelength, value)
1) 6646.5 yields 6.101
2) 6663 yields 6.044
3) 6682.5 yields 6.367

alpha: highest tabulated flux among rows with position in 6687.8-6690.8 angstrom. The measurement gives 6.926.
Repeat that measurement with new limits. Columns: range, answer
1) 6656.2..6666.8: 6.044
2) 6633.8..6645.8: 6.121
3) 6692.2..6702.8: 6.849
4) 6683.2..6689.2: 6.858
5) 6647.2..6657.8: 6.09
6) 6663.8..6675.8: 6.034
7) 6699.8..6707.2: 6.423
